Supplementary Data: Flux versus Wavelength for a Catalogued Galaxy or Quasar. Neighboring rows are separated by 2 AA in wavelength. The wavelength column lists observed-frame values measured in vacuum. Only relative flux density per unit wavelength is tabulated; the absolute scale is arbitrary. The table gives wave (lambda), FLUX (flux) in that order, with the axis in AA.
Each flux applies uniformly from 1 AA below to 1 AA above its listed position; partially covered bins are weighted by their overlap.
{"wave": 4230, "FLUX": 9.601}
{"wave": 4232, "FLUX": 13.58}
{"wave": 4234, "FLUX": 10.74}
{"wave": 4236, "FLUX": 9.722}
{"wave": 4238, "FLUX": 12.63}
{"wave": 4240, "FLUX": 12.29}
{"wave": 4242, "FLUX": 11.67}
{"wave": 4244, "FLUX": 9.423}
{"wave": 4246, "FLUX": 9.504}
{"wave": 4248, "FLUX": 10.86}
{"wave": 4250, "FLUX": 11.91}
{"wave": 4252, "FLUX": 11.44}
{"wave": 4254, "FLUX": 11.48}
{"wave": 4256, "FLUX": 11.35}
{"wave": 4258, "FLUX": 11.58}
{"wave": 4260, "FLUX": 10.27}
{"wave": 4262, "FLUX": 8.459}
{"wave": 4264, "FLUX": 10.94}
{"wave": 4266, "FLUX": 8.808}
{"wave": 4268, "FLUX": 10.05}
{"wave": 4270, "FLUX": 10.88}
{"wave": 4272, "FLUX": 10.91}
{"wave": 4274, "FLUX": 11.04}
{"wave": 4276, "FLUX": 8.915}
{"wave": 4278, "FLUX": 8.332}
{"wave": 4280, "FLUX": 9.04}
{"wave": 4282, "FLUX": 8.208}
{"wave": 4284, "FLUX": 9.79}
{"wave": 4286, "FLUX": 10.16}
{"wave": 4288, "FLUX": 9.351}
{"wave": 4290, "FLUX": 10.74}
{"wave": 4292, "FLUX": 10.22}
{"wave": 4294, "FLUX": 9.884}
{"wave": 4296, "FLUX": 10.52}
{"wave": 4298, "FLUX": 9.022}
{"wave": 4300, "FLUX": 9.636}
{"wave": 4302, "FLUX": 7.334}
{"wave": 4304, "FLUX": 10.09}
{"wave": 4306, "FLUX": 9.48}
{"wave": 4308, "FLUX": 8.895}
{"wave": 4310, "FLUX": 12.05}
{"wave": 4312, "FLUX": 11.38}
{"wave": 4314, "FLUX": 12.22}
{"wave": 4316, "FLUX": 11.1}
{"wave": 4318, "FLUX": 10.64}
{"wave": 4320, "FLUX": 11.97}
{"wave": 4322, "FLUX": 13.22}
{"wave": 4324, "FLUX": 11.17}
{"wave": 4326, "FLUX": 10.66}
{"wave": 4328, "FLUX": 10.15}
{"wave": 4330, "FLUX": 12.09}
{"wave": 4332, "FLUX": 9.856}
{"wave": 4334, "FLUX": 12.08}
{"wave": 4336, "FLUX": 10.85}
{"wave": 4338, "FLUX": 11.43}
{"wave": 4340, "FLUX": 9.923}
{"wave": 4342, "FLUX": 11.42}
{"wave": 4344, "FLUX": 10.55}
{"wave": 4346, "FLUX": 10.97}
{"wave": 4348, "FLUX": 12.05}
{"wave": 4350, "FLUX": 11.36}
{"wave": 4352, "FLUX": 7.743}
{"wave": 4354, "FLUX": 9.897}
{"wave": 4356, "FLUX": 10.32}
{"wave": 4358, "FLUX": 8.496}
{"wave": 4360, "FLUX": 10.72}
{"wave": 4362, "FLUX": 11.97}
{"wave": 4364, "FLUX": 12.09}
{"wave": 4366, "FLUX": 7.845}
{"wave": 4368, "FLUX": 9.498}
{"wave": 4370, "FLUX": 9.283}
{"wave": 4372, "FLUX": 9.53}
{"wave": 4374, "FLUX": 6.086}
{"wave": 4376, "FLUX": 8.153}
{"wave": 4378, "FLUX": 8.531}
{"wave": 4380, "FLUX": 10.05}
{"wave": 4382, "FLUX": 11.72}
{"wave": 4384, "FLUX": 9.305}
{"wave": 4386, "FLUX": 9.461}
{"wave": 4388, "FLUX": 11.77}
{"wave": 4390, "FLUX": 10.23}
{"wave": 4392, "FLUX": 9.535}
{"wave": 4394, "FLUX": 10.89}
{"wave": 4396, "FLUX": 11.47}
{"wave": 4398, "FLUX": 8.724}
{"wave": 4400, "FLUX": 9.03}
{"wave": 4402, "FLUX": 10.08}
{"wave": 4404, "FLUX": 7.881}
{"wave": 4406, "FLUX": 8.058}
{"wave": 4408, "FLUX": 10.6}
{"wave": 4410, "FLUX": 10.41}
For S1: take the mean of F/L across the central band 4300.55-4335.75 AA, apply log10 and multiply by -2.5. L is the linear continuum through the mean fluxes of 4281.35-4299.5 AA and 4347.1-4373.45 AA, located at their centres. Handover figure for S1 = -0.10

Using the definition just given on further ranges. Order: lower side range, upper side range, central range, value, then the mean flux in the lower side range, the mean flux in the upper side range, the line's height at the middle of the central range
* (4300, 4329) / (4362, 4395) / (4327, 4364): -0.05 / 10.7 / 9.69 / 10.2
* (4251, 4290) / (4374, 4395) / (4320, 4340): -0.14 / 10.1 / 9.78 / 9.92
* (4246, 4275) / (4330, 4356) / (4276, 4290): 0.16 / 10.7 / 10.7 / 10.7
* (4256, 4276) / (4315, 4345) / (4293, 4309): 0.15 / 10.3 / 11.1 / 10.8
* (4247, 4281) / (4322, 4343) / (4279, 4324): 0.05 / 10.4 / 11.1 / 10.8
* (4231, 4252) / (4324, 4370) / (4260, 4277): 0.11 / 11.2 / 10.5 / 11.1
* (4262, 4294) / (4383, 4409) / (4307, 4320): -0.14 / 9.78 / 9.77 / 9.78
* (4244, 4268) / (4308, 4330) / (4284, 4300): 0.11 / 10.5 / 11.4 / 11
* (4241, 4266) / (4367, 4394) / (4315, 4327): -0.14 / 10.7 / 9.53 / 10.1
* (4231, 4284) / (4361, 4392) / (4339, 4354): -0.07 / 10.5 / 9.7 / 9.91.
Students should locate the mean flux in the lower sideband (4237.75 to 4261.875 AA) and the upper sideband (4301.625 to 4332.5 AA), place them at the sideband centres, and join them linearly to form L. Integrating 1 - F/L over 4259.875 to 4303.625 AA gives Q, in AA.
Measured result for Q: 5.22 AA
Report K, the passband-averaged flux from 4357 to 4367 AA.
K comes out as 10.2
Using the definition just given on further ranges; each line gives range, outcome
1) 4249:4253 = 11.7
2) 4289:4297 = 10.3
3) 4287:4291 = 10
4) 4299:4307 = 9.13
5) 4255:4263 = 10.4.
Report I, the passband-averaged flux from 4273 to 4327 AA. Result 10.2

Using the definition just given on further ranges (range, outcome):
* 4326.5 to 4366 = 10.7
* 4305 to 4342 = 11.1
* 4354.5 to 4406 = 9.68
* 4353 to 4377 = 9.49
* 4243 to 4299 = 10.1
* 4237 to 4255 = 11.2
